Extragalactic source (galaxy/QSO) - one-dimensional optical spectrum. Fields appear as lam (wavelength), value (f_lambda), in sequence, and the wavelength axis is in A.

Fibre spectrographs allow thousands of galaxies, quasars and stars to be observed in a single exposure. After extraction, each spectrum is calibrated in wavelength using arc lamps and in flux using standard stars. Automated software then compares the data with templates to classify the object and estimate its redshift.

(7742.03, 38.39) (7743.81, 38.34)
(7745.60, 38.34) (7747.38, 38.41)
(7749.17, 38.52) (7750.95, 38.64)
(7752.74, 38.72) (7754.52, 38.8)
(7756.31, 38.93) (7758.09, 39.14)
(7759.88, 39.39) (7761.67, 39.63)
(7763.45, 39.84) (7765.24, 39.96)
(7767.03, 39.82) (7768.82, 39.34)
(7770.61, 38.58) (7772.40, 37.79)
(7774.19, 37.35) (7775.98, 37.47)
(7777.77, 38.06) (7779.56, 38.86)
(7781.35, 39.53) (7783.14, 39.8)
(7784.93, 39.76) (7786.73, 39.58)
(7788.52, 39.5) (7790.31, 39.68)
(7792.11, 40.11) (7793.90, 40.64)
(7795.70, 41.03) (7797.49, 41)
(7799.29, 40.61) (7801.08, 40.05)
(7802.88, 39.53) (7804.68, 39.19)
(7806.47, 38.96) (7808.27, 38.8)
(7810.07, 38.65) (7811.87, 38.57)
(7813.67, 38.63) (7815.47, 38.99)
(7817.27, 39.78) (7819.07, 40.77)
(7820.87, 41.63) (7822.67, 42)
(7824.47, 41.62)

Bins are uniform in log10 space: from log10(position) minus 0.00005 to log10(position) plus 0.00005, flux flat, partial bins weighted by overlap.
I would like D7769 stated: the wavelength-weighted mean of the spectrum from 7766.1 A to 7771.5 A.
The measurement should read 39.2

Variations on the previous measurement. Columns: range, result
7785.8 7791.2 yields 39.6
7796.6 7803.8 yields 40.3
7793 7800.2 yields 40.9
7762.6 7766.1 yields 39.9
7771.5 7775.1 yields 37.6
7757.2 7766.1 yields 39.6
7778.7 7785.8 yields 39.5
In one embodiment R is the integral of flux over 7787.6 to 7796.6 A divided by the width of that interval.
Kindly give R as 40.2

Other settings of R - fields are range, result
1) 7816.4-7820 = 40.3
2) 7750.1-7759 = 38.8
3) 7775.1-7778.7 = 37.8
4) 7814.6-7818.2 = 39.4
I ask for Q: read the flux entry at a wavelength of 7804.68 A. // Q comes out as 39.19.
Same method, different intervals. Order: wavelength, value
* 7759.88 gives 39.39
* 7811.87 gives 38.57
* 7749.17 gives 38.52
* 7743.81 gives 38.34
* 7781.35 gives 39.53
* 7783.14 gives 39.8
